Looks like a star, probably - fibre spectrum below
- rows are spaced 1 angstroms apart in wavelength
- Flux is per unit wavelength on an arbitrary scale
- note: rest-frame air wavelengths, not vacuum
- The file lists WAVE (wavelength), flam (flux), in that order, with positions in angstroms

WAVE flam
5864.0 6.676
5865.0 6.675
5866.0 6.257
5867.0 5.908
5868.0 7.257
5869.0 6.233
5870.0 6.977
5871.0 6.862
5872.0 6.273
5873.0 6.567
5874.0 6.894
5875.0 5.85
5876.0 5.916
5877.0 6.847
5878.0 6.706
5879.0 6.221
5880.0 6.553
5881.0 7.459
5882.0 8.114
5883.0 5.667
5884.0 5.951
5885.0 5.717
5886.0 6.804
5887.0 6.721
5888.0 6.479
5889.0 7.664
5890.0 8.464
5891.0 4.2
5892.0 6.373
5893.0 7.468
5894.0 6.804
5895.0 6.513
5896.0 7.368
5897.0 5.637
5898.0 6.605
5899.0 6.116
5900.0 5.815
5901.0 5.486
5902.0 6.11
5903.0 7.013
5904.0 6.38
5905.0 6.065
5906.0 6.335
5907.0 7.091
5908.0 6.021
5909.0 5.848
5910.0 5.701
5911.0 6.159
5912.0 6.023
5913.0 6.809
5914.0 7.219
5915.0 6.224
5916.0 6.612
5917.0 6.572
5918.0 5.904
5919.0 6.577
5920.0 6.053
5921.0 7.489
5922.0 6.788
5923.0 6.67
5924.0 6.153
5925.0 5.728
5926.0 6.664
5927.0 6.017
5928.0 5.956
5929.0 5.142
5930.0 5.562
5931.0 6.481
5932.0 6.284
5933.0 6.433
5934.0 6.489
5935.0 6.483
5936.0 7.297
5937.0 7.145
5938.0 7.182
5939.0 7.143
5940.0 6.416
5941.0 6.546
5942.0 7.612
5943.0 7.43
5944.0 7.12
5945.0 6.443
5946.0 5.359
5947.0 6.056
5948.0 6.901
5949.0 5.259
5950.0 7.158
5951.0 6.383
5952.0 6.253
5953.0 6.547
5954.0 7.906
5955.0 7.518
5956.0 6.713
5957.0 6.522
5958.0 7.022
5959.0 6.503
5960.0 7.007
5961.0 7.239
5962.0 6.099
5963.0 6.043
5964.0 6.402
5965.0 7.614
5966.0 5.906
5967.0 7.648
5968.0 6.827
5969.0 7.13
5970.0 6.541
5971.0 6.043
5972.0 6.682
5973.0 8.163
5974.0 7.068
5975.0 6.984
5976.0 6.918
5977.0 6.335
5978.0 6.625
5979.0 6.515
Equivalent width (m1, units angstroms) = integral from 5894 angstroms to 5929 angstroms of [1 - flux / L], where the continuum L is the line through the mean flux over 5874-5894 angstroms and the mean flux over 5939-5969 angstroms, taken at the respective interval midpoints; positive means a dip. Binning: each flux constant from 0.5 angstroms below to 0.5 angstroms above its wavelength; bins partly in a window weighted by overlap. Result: 1.7 angstroms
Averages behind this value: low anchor 6.6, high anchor 6.72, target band 6.33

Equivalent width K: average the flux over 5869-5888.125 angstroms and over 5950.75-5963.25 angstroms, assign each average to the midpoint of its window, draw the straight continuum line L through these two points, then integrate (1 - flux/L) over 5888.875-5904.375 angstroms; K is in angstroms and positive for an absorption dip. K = 0.3 angstroms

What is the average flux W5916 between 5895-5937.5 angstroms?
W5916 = 6.35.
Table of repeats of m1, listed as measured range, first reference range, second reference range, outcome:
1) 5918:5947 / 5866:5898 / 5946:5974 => 0.75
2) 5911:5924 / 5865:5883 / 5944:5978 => 0.23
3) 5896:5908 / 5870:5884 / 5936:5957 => 0.68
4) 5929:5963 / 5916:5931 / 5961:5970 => -0.74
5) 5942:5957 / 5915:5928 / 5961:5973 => -0.17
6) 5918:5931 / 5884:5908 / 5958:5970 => 0.71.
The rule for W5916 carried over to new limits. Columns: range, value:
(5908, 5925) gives 6.39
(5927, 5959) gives 6.59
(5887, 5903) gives 6.5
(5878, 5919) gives 6.46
